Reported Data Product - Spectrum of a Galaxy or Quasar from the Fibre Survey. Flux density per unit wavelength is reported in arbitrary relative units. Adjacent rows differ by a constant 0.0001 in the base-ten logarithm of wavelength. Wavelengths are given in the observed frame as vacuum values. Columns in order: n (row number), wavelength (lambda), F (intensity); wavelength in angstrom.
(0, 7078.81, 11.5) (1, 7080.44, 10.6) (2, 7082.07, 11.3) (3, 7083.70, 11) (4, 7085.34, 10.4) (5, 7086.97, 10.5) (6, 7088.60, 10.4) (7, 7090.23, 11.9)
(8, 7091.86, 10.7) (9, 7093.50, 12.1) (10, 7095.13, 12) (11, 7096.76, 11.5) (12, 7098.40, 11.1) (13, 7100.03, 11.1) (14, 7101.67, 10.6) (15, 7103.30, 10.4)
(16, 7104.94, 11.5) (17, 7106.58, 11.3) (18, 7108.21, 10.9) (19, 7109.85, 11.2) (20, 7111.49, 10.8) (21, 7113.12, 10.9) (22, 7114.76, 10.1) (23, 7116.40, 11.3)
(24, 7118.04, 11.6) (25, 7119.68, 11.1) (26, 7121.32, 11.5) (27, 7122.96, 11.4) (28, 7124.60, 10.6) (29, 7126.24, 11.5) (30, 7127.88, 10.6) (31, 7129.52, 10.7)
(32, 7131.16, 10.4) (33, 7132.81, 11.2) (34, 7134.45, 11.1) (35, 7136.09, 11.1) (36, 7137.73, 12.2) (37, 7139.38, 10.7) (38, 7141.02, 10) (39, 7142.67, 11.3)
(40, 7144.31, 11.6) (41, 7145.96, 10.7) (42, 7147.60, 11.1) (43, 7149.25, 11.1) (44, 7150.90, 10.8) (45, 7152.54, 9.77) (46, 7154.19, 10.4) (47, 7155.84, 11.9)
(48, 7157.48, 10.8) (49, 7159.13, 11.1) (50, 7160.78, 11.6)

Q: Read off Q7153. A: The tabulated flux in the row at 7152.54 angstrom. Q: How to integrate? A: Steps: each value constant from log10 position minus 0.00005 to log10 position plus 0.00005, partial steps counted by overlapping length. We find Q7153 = 9.77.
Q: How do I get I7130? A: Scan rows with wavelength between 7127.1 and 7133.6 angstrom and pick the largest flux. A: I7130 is 11.2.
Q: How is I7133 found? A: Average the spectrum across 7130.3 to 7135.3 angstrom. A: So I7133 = 10.9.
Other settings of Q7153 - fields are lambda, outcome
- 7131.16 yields 10.4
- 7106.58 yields 11.3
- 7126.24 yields 11.5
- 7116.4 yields 11.3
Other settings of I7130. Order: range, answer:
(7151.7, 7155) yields 10.4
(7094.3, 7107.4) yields 12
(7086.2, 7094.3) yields 12.1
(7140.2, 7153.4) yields 11.6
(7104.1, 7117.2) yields 11.5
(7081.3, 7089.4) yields 11.3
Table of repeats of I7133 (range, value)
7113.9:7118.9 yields 11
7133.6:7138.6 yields 11.5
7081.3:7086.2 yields 10.9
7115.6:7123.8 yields 11.4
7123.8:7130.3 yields 10.9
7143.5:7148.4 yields 11.1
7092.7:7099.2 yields 11.7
